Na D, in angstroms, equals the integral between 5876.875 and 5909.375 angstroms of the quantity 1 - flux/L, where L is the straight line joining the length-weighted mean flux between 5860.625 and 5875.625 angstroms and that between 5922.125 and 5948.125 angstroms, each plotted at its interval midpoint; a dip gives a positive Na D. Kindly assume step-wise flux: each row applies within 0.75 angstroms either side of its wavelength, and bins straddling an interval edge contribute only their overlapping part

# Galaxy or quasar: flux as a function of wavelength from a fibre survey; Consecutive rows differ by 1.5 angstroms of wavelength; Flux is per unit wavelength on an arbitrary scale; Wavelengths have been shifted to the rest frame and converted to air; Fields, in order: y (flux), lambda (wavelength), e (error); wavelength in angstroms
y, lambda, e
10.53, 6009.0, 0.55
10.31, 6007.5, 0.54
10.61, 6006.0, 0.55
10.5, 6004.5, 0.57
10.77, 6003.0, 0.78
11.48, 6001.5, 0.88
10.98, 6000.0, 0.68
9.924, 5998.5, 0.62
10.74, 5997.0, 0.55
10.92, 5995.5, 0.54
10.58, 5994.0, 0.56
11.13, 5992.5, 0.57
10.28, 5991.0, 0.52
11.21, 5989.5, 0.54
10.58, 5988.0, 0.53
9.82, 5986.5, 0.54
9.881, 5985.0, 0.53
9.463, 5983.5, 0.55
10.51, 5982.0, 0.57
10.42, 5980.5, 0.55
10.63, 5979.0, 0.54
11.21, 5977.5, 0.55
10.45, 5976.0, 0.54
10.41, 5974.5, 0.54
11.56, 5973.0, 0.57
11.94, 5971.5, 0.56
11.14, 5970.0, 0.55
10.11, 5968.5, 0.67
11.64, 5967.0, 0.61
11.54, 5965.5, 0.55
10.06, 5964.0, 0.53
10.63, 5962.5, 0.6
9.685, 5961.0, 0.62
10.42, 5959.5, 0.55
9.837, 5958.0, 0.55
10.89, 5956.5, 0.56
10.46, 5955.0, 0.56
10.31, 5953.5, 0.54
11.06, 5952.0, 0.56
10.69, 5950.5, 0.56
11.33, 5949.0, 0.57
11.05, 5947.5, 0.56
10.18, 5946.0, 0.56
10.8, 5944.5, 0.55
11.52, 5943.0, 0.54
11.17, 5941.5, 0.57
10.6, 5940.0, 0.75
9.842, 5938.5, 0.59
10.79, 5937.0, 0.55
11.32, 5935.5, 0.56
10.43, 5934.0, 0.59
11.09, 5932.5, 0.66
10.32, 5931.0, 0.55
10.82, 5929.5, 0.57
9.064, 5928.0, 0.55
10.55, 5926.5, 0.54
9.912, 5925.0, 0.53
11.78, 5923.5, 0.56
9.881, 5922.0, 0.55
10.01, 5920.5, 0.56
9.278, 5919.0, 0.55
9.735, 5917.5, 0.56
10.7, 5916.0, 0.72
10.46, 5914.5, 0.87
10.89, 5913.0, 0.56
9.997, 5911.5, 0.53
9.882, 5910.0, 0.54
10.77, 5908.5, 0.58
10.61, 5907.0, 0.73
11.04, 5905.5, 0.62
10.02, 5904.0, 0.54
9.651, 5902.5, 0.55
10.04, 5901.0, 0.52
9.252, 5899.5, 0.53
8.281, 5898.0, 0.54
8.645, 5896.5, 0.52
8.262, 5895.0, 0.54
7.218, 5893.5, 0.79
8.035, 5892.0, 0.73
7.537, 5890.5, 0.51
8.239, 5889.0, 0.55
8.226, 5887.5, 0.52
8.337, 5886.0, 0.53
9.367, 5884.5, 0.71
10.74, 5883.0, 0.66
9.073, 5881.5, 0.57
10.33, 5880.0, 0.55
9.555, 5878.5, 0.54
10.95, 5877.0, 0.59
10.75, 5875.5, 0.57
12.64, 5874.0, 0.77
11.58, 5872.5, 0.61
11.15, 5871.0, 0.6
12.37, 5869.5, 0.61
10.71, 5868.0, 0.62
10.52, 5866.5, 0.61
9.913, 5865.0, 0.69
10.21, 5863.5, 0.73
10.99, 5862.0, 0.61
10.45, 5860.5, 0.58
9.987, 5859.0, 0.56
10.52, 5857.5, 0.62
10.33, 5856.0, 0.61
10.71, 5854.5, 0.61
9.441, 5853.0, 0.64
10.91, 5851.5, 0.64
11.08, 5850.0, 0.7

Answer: 4.9 angstroms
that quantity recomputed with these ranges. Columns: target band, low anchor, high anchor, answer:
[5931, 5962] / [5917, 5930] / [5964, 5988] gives -0.9 angstroms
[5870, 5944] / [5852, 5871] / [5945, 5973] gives 4.3 angstroms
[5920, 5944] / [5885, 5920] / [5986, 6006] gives -2.0 angstroms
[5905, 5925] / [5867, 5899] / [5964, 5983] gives -0.6 angstroms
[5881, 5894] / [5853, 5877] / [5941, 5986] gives 2.7 angstroms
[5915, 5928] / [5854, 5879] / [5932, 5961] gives 0.7 angstroms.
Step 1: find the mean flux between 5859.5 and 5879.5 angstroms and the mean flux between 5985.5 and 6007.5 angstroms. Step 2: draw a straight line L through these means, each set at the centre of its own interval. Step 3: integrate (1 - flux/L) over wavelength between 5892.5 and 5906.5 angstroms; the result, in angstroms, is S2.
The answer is 2.16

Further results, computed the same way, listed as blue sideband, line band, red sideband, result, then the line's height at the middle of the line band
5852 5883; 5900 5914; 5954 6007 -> 0.4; 10.6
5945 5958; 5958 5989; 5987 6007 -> 0.3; 10.7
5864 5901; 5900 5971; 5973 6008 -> -2.8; 10.1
